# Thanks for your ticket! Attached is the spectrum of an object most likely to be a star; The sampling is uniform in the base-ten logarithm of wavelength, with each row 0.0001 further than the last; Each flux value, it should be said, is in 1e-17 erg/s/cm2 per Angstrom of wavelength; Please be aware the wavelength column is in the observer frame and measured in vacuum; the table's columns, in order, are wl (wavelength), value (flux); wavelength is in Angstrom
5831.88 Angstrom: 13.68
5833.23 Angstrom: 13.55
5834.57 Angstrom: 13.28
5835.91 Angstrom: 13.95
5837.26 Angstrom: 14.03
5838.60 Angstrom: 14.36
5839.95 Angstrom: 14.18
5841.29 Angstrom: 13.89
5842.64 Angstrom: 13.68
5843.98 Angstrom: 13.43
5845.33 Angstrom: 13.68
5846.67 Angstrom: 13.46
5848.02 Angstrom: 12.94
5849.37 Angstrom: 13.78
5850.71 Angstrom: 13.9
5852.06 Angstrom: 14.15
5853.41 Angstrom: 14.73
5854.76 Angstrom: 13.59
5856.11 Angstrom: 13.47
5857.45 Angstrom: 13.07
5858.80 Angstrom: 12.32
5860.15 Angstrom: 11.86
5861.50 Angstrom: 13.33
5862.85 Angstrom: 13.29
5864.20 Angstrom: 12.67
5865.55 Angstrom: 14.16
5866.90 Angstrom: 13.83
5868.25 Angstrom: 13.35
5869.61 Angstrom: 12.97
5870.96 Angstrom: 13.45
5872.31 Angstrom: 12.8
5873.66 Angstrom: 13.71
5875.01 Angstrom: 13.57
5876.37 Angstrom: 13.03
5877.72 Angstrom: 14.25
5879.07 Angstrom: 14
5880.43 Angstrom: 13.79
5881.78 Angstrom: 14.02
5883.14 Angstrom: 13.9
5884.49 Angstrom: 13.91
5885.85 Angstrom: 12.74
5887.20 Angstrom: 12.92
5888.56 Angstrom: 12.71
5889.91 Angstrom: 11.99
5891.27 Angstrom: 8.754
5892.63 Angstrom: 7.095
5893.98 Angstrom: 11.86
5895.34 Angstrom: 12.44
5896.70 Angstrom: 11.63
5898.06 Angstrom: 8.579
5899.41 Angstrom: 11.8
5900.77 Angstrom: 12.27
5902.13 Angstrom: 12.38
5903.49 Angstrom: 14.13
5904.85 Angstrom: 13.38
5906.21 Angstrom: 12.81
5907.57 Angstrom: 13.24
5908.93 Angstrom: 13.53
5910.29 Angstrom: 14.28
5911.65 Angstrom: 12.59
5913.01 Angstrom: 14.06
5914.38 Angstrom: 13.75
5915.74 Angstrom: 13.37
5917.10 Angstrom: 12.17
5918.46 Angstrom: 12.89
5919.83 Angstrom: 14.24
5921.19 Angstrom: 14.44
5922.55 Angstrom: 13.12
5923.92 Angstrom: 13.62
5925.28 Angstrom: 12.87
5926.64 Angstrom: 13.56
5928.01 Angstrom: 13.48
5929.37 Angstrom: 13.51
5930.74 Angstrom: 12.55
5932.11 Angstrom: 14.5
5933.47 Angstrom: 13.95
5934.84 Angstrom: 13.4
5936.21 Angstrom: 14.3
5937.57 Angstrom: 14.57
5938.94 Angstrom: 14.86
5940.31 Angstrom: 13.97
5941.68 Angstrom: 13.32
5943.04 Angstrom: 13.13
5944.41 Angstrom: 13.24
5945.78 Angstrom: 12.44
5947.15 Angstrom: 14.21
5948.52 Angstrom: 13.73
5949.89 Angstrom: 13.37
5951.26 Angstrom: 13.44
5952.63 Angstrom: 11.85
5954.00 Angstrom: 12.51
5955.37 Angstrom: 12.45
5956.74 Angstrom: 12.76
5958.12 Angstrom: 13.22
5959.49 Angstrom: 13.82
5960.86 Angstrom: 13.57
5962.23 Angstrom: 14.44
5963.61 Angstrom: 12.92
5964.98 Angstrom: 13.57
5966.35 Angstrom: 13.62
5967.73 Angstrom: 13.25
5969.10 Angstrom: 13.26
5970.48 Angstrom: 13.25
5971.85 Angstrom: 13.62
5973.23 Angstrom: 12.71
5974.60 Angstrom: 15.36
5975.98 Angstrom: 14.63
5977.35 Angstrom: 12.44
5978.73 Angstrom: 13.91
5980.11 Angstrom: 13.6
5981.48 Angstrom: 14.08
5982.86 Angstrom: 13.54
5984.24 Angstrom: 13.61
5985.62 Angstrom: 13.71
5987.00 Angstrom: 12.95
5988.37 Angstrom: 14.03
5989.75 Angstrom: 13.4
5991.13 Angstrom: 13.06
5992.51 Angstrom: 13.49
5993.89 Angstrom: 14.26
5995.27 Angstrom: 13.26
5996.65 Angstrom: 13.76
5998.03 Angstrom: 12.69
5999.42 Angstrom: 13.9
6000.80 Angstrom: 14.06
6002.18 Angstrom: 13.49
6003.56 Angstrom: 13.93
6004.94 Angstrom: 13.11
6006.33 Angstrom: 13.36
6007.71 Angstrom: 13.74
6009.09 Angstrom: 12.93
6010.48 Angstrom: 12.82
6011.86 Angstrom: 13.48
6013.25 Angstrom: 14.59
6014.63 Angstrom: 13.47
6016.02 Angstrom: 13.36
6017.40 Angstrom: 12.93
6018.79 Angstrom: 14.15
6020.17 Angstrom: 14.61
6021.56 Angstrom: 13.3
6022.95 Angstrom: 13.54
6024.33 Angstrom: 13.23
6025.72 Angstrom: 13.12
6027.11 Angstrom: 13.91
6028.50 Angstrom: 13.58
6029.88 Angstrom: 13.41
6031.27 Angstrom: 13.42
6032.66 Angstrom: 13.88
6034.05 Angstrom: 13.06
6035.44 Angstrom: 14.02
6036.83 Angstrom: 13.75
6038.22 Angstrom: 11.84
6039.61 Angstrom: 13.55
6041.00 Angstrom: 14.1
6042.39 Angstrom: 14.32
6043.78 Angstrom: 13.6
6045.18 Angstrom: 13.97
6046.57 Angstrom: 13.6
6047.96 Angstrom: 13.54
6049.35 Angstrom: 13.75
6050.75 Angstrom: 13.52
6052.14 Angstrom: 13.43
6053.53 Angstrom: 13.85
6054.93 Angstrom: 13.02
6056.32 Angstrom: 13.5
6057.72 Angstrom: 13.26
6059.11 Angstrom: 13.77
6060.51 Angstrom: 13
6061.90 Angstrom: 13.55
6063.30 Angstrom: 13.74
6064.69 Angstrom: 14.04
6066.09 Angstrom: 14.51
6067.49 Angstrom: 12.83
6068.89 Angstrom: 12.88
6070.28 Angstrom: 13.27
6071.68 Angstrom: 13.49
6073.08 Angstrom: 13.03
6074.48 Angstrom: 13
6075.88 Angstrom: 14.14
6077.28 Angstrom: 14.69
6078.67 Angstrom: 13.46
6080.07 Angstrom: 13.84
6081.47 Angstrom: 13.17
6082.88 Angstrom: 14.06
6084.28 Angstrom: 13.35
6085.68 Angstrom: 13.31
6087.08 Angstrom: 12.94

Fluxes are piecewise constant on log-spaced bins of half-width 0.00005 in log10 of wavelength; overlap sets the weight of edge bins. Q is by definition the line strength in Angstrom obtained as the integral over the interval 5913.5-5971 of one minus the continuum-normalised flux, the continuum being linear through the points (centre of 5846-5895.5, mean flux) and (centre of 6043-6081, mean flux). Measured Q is -0.9 Angstrom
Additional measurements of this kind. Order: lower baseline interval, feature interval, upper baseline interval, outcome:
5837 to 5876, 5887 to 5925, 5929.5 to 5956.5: 2.7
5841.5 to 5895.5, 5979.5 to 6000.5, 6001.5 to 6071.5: -0.2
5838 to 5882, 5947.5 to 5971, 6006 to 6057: 0.5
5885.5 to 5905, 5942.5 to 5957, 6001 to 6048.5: -0.7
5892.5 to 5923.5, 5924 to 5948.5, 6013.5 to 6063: -1.4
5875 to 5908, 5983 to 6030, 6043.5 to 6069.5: -1.2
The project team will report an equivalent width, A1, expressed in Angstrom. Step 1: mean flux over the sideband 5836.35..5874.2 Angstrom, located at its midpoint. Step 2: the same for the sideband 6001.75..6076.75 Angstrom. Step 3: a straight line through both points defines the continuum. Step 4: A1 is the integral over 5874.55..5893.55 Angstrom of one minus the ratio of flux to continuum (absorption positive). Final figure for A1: 1.3 Angstrom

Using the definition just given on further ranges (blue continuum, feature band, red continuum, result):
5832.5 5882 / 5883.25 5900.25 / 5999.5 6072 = 2.62 Angstrom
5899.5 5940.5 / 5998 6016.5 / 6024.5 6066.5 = 0.04 Angstrom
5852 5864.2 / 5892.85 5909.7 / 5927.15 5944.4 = 1.65 Angstrom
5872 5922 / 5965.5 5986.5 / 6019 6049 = -0.60 Angstrom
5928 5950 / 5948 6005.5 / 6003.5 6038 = 0.60 Angstrom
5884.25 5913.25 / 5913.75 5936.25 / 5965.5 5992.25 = -1.51 Angstrom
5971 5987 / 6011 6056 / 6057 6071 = -0.08 Angstrom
